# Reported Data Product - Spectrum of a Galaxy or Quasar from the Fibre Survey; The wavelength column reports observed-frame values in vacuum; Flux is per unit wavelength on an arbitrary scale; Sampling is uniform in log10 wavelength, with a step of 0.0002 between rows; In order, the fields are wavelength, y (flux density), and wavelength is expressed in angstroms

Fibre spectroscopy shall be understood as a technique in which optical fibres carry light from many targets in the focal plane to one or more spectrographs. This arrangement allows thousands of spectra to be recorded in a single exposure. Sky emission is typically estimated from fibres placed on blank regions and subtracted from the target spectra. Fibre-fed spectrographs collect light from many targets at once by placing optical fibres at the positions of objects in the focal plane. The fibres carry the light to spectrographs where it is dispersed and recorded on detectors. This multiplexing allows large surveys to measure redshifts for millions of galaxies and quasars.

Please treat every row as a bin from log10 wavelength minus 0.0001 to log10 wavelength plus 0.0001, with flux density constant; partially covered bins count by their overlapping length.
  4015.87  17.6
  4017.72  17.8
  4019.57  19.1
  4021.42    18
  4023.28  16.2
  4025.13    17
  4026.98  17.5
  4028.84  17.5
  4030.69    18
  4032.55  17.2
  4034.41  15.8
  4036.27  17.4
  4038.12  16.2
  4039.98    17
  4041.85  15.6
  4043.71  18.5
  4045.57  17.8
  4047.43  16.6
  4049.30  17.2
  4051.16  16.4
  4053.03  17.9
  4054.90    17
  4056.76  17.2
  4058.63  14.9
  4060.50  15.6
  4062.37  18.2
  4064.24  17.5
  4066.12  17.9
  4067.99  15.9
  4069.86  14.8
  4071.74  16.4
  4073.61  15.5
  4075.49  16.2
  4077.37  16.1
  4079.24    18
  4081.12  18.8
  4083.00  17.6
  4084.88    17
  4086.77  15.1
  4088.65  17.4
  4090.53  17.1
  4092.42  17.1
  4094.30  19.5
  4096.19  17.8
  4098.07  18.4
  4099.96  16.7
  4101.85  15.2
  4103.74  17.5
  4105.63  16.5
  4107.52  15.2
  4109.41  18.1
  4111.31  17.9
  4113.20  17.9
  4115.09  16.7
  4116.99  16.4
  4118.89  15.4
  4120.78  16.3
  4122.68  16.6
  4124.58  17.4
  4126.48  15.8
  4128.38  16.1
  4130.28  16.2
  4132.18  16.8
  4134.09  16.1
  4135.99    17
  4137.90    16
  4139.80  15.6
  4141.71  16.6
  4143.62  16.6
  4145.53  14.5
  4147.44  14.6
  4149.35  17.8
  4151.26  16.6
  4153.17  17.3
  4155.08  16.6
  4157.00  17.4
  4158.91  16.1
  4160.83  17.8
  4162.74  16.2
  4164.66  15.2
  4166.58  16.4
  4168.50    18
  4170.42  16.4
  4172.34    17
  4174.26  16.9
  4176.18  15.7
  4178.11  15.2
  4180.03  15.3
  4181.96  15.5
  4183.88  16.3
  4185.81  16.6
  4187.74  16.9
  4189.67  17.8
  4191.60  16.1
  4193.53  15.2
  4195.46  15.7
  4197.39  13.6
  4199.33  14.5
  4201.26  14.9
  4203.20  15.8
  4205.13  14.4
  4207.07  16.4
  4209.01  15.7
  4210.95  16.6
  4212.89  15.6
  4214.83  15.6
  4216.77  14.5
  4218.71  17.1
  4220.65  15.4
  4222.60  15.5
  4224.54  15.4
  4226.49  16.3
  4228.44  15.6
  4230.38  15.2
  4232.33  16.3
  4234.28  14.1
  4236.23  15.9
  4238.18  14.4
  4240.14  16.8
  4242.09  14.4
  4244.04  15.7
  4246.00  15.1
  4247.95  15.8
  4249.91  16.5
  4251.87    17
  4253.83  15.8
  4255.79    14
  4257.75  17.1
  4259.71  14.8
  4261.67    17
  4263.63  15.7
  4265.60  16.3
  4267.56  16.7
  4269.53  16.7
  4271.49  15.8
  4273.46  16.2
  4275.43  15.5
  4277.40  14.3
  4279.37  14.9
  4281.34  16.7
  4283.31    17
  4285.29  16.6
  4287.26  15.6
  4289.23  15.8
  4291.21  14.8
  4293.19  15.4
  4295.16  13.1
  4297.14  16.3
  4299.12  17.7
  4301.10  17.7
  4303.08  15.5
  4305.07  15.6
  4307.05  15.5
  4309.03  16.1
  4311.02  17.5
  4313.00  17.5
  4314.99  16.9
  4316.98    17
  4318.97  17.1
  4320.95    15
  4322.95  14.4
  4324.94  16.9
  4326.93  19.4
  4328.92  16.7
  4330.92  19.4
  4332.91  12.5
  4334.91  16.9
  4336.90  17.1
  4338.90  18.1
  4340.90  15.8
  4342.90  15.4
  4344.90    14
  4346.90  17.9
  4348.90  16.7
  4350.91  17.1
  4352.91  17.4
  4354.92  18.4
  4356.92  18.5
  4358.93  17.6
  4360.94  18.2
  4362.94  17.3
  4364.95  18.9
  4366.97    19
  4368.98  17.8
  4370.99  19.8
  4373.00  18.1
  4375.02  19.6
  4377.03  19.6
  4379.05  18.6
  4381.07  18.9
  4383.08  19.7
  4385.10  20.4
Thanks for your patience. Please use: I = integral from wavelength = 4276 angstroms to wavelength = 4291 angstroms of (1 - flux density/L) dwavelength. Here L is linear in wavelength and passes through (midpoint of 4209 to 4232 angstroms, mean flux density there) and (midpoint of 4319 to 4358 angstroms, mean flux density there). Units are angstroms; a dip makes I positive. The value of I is 0.4 angstroms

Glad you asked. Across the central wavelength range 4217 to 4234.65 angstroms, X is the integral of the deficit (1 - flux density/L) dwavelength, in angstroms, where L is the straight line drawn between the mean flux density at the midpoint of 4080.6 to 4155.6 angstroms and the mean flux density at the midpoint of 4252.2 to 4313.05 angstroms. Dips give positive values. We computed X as 0.62 angstroms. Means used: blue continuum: 16.7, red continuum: 16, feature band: 15.7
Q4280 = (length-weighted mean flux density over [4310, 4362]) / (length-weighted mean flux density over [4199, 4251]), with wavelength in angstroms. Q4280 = 1.09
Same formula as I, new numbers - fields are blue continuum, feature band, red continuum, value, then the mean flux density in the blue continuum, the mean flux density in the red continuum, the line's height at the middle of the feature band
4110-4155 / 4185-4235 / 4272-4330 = 2.1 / 16.5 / 16.2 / 16.3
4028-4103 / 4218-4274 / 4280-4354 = 2.5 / 17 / 16.4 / 16.5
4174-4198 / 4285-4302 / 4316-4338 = 0.6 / 15.9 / 16.6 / 16.4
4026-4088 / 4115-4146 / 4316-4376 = 1.3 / 16.9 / 17.3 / 17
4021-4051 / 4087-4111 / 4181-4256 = -0.9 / 17.1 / 15.7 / 16.6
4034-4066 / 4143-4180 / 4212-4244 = -0.9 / 16.9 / 15.5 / 16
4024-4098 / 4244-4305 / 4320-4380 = 4.9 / 17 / 17.4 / 17.3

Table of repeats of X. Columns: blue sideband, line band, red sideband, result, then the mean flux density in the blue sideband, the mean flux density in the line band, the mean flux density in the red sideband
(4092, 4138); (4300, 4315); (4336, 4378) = 0.9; 16.8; 16.5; 17.7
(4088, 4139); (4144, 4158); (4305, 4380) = 0.4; 16.8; 16.4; 17.3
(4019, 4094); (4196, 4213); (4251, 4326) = 1.1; 17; 15.3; 16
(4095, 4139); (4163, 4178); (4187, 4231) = -0.3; 16.7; 16.4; 15.6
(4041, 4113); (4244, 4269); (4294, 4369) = 1.3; 17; 16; 16.8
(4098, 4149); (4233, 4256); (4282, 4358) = 1.3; 16.4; 15.5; 16.5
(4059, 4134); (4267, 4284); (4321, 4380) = 1.3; 16.8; 15.9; 17.4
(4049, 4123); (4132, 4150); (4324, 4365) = 0.9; 16.9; 16.1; 17.1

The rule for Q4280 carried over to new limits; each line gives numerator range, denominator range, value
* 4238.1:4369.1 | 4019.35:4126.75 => 0.97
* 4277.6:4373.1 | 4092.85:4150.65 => 1.01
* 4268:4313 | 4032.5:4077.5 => 0.96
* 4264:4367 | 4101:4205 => 1.02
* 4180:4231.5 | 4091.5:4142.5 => 0.94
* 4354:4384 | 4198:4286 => 1.19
